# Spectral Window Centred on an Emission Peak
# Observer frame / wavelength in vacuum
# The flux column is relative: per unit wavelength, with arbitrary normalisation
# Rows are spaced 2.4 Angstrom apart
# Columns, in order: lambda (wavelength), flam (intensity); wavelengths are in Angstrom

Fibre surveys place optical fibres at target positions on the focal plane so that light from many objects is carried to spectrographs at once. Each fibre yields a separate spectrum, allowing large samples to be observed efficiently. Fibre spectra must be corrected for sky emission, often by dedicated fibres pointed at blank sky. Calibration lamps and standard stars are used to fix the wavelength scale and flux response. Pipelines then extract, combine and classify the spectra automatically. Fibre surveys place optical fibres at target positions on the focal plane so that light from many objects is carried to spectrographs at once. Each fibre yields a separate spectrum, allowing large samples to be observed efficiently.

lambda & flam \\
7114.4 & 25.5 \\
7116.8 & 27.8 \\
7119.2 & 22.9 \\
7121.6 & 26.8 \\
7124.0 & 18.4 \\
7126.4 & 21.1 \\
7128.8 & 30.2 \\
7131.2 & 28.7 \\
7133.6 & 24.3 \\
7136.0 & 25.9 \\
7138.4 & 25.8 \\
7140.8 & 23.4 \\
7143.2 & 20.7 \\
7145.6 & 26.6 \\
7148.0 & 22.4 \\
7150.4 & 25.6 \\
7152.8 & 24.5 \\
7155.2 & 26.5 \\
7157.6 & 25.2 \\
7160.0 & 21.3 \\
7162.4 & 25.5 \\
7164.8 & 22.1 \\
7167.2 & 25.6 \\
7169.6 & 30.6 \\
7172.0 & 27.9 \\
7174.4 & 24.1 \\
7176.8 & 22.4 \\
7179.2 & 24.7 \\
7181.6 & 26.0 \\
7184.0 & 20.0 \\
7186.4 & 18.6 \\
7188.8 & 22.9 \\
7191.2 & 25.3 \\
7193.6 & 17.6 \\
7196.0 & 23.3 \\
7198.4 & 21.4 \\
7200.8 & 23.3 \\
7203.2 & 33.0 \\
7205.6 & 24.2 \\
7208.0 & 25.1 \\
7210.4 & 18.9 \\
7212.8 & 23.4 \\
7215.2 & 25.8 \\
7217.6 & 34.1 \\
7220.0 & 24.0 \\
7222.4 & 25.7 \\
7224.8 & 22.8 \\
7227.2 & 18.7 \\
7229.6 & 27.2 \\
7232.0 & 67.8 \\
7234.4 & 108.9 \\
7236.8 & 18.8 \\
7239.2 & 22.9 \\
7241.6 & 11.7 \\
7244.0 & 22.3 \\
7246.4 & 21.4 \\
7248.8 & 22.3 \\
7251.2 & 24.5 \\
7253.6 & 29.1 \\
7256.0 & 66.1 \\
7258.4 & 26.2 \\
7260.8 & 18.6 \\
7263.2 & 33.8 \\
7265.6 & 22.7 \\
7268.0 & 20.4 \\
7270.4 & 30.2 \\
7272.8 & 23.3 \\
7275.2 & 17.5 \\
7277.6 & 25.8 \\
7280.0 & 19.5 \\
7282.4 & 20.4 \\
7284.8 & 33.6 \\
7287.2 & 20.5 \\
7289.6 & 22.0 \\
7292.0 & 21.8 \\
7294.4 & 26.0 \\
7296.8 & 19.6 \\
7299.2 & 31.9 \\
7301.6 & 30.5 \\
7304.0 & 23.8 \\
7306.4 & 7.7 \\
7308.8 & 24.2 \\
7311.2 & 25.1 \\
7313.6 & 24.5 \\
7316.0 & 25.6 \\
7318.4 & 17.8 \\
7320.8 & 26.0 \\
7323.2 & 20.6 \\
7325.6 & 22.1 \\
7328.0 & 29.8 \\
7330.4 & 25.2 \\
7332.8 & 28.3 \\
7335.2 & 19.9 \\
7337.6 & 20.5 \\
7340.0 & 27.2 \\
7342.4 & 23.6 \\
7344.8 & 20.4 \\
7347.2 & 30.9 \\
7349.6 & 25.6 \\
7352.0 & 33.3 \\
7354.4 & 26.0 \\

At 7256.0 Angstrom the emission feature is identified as [N II]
